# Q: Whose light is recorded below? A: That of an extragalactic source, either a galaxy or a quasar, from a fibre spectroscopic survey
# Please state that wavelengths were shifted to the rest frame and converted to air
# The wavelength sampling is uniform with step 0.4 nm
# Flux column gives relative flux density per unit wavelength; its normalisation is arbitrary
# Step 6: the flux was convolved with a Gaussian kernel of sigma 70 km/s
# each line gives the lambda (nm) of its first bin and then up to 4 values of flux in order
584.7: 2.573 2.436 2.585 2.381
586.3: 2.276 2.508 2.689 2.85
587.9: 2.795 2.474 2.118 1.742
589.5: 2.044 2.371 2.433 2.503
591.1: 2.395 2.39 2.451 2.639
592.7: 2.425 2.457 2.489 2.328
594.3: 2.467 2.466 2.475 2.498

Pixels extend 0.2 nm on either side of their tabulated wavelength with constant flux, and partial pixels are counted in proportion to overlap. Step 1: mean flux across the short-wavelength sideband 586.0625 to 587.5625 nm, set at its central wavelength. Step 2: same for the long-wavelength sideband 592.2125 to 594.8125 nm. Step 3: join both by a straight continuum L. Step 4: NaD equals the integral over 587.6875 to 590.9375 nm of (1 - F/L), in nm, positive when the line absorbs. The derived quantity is 0.264 nm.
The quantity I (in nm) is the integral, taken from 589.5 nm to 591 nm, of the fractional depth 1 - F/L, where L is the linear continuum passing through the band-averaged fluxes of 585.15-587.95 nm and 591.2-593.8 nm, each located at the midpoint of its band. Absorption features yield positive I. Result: 0.07 nm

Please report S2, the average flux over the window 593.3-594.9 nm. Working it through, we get 2.44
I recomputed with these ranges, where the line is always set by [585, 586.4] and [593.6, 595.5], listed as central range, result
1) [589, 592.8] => 0.13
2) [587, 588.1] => -0.16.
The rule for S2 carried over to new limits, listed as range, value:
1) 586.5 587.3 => 2.6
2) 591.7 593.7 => 2.49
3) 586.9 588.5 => 2.7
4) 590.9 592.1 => 2.41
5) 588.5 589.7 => 1.97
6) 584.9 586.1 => 2.47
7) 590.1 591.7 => 2.43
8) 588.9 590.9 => 2.22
